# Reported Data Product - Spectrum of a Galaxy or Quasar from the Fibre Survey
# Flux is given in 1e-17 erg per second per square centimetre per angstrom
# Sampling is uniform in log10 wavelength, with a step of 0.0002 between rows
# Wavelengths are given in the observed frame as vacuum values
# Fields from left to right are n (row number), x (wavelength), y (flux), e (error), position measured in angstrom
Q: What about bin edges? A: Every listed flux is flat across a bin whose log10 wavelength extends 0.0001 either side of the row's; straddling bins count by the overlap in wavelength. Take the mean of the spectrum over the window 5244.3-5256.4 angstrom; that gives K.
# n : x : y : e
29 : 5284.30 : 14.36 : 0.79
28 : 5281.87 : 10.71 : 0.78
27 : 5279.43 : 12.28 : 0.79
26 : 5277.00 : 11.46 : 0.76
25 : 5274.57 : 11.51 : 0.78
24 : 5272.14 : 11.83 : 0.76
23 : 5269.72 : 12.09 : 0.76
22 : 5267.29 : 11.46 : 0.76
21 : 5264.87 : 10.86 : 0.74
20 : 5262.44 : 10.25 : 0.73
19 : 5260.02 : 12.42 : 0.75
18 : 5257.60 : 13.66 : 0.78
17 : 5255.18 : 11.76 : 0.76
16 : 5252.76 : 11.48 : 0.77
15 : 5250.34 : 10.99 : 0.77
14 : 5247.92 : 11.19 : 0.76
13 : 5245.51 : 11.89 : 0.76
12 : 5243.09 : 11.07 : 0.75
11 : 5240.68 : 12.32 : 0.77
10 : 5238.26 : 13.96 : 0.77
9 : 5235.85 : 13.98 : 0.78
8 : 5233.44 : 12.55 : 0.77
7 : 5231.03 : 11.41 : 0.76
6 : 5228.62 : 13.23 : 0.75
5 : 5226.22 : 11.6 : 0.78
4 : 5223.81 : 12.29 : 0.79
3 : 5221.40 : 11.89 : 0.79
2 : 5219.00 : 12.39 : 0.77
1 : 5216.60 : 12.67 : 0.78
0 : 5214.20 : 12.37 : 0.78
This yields 11.5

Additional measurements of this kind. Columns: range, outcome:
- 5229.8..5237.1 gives 12.7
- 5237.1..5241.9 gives 13.1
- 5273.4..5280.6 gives 11.7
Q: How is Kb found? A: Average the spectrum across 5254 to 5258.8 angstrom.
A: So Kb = 12.7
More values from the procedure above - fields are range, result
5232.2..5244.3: 12.8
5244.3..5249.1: 11.6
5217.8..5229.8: 12.3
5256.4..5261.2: 13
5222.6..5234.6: 12.2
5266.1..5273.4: 11.8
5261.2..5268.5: 10.9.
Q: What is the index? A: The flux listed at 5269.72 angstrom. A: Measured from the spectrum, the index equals 12.09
